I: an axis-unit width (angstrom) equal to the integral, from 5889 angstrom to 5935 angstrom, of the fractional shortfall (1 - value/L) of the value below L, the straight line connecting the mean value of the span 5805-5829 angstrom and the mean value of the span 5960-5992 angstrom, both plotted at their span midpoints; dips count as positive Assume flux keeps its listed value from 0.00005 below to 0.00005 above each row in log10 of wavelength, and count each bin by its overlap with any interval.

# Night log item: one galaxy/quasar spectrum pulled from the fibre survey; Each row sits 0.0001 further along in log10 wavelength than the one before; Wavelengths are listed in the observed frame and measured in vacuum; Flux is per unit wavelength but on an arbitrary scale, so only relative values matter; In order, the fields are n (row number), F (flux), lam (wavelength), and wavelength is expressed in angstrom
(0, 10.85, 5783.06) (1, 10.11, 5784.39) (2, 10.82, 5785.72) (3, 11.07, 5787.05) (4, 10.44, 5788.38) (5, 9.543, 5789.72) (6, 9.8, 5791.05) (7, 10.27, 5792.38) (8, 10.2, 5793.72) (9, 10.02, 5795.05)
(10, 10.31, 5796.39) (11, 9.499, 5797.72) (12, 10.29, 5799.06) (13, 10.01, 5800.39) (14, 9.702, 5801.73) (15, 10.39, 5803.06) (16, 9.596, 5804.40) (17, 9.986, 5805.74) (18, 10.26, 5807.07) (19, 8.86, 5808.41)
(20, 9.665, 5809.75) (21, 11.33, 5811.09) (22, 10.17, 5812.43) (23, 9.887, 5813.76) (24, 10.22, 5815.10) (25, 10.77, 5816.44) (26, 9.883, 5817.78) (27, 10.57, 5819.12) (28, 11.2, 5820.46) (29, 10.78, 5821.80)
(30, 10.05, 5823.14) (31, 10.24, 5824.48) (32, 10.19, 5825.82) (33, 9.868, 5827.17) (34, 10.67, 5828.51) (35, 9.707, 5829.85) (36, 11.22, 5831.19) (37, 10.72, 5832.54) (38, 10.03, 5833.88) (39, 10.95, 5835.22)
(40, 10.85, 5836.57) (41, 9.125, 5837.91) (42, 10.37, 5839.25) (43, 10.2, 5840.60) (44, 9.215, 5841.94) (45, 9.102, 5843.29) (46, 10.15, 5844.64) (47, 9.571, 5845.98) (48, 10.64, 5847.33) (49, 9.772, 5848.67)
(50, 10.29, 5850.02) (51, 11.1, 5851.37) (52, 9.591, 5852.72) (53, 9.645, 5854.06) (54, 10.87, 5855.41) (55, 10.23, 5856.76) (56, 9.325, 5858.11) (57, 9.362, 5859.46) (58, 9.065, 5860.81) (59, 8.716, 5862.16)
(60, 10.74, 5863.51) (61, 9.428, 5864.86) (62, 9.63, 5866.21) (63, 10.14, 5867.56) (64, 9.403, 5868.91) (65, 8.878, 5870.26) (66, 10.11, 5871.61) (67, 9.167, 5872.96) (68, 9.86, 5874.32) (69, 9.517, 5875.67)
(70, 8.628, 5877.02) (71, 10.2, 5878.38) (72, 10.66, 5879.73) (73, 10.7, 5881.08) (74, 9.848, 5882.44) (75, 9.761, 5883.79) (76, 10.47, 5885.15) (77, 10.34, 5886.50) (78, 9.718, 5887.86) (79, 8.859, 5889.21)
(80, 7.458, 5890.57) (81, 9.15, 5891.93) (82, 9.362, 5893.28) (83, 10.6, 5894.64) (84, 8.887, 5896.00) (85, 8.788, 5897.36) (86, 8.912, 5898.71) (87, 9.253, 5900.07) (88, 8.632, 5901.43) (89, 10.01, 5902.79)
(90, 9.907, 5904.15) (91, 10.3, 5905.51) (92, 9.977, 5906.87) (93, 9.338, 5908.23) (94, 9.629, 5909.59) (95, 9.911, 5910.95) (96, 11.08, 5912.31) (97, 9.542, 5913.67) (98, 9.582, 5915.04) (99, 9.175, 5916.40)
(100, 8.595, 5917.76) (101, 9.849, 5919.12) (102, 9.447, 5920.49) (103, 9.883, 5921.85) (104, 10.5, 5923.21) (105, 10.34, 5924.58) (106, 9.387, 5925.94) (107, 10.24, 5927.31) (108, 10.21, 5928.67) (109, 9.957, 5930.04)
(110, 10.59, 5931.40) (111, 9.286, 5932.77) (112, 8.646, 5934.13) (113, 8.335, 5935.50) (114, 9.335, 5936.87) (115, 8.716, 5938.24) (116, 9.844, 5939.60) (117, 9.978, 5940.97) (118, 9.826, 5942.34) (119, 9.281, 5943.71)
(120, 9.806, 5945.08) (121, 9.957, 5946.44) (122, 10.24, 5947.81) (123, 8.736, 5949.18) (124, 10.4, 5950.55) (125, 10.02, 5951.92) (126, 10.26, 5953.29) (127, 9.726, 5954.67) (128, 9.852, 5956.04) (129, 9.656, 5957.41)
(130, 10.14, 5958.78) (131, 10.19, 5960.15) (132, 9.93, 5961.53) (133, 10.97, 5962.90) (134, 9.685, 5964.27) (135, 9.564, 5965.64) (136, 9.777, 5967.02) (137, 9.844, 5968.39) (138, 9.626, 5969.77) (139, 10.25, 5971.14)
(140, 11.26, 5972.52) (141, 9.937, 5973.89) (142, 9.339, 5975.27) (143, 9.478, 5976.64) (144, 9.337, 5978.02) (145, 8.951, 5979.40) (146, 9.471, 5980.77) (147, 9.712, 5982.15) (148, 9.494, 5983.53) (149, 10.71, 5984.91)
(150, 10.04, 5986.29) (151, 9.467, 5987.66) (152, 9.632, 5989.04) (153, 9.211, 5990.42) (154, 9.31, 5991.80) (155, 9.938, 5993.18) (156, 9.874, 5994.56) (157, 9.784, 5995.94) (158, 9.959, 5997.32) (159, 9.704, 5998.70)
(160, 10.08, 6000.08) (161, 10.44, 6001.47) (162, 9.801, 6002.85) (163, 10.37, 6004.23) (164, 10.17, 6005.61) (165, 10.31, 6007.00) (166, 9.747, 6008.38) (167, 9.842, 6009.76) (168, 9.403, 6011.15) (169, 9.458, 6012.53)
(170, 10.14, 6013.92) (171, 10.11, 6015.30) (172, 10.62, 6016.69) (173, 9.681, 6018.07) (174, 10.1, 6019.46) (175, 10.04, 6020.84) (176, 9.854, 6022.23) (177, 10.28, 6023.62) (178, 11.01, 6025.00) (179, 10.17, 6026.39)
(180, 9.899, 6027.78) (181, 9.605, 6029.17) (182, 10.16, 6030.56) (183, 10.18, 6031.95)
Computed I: 1.89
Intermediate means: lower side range 10.2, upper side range 9.8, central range 9.57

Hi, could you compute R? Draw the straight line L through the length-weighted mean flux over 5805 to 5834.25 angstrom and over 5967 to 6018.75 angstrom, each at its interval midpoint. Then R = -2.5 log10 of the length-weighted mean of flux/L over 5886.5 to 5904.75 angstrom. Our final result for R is 0.097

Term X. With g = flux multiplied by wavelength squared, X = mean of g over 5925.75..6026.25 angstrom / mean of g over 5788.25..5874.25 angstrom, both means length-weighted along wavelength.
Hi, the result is 1.0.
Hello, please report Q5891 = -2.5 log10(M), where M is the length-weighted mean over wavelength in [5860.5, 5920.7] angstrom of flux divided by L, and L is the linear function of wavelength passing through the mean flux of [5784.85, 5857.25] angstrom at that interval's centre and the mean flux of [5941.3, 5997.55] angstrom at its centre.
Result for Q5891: 0.05 mag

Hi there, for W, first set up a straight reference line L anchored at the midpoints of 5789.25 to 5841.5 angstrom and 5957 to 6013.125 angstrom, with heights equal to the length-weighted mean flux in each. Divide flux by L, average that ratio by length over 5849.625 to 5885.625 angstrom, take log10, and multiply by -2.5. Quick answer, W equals 0.03 mag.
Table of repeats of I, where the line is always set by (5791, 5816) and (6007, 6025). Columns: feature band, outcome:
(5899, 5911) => 0.5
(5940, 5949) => 0.2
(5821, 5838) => -0.6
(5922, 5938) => 0.5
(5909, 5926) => 0.4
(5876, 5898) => 1.0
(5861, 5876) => 0.7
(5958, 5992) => 0.6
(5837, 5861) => 0.3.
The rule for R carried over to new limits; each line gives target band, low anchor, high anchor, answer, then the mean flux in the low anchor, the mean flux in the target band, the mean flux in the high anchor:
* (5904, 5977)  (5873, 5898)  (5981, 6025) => -0.01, 9.59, 9.8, 9.93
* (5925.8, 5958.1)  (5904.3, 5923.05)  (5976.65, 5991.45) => 0.00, 9.74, 9.68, 9.59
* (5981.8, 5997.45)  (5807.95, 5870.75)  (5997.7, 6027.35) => 0.03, 10.1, 9.76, 10.1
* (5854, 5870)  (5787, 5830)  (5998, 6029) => 0.05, 10.2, 9.69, 10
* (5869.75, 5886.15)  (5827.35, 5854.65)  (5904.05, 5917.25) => 0.01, 10.1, 9.84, 9.83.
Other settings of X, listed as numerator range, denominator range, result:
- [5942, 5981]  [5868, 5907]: 1.06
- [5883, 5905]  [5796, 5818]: 0.96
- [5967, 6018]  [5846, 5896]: 1.05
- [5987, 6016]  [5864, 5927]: 1.06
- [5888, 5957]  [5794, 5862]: 0.98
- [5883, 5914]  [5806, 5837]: 0.95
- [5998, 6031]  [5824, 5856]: 1.05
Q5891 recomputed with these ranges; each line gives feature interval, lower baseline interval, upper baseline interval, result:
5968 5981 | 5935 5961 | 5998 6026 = 0.01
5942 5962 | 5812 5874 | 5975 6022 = 0.00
